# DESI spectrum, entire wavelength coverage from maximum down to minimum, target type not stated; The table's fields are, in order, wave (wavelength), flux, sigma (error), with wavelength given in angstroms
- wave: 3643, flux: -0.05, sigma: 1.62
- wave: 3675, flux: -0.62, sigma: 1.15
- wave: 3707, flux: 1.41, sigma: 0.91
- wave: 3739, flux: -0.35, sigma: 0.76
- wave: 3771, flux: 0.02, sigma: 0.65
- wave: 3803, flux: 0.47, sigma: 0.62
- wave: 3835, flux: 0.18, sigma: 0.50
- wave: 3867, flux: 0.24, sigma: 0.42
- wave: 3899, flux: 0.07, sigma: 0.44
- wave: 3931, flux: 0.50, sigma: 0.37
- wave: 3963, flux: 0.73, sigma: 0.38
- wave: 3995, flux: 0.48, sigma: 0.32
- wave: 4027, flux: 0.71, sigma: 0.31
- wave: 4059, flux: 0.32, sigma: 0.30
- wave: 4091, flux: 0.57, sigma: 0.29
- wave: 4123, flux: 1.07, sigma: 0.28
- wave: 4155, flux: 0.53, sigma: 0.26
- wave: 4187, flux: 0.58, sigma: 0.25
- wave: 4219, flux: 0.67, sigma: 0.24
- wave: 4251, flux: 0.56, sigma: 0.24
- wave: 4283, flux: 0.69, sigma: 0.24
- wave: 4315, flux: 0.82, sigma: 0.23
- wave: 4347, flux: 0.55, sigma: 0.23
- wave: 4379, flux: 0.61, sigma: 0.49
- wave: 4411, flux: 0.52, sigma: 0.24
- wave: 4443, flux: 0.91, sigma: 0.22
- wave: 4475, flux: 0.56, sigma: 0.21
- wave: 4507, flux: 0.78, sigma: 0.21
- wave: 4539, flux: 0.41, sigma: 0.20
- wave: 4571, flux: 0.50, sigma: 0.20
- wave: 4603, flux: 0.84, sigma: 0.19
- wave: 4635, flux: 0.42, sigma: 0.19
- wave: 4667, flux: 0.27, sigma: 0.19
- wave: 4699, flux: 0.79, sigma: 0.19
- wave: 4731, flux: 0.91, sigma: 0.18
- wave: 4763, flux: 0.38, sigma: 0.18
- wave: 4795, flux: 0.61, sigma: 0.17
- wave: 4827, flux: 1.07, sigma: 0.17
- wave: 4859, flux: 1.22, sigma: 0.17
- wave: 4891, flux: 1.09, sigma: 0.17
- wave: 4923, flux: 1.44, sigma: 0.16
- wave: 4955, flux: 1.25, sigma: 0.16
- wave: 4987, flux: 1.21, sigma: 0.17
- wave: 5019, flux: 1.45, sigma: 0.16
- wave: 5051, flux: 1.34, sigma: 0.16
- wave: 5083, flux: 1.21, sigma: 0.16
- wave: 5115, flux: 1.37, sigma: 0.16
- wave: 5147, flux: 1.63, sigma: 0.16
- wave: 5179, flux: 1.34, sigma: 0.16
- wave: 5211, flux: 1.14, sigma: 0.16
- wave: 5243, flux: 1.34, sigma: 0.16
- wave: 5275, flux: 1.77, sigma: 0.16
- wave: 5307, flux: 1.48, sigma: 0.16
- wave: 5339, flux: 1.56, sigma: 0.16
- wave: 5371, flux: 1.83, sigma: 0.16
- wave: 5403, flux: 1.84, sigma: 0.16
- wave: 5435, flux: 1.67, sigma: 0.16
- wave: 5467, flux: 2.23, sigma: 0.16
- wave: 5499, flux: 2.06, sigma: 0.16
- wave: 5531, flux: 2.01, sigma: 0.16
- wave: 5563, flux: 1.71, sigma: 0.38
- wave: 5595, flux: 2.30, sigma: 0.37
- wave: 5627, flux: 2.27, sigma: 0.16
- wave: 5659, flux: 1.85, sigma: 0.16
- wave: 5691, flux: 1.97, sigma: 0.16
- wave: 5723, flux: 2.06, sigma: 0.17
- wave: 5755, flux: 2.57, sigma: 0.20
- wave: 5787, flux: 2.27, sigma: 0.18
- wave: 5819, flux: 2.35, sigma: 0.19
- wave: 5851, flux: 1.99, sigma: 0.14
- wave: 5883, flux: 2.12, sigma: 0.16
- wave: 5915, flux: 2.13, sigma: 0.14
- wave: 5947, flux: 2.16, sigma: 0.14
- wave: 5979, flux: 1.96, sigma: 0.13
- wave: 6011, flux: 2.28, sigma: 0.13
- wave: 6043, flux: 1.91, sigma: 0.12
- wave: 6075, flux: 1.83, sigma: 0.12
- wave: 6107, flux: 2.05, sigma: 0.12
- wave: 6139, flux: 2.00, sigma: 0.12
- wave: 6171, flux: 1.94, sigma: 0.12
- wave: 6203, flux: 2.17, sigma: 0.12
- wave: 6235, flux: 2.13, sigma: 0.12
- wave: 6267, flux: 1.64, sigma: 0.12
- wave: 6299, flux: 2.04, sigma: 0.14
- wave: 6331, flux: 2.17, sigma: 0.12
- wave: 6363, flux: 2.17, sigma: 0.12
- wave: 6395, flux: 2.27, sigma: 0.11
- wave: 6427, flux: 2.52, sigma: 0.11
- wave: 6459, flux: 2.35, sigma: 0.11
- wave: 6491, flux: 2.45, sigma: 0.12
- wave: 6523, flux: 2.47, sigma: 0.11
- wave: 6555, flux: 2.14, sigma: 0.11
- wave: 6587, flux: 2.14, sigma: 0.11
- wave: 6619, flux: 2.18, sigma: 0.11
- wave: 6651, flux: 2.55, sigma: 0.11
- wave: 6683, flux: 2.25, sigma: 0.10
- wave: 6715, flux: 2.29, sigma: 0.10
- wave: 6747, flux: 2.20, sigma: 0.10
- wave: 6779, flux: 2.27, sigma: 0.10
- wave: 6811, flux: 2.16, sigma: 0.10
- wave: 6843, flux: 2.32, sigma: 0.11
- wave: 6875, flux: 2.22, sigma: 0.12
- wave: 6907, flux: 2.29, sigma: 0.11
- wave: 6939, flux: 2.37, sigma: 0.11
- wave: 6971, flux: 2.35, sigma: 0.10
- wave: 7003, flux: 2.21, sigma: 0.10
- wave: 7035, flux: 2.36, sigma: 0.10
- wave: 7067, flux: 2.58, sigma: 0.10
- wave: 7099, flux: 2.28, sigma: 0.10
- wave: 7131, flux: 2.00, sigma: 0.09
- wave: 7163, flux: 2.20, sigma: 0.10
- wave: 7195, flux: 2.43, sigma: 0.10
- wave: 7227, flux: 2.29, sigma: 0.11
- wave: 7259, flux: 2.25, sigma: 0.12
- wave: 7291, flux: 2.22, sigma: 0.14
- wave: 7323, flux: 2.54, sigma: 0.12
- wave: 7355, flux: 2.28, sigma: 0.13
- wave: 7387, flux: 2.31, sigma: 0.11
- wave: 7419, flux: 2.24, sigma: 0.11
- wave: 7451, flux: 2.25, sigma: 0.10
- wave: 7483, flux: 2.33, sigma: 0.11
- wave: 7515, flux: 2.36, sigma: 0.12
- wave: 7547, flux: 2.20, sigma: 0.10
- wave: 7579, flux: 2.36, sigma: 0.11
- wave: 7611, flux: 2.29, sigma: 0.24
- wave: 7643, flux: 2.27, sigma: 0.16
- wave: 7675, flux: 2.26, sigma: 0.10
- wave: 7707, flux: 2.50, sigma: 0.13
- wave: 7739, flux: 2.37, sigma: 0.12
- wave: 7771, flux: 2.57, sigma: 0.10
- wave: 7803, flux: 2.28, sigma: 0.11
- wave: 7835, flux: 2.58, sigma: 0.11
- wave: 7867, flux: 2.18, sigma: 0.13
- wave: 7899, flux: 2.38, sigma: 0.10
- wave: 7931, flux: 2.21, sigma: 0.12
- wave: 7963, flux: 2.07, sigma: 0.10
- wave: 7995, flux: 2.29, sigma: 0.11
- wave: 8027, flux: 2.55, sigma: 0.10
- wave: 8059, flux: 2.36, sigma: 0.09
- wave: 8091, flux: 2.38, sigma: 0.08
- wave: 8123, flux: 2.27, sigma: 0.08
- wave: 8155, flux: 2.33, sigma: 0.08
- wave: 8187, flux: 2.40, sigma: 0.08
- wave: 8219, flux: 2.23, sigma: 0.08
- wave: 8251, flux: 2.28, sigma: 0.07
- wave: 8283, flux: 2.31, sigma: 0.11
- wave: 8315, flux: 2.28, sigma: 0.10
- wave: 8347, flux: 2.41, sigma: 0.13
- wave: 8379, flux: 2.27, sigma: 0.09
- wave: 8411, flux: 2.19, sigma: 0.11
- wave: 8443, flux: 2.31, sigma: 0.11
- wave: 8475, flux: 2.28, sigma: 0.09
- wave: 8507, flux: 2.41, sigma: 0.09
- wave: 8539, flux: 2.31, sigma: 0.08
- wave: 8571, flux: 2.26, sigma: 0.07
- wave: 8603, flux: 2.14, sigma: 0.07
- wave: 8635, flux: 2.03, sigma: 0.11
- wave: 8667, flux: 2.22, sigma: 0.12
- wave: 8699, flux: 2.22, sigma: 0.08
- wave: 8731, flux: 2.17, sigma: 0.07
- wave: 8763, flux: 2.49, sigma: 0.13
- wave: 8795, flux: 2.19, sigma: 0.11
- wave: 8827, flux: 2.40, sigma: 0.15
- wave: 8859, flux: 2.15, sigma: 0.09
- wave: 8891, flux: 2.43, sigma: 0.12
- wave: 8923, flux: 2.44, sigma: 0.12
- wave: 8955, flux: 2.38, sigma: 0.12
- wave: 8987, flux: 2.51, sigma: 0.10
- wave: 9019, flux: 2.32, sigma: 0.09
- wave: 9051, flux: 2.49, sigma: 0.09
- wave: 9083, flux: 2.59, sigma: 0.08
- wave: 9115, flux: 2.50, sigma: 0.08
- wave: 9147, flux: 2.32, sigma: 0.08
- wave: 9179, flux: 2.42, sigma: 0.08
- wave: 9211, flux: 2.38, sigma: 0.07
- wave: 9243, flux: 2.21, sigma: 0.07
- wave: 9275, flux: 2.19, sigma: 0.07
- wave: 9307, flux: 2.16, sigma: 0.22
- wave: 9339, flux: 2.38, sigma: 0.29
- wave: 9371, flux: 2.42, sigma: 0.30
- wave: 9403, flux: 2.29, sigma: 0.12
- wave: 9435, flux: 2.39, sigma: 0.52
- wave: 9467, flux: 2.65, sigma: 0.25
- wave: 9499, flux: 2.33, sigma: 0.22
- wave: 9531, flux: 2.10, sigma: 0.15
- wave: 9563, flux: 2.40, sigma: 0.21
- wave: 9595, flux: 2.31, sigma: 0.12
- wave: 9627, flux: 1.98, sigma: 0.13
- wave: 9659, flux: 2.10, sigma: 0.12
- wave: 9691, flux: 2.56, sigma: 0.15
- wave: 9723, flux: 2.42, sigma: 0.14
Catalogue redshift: 0.21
